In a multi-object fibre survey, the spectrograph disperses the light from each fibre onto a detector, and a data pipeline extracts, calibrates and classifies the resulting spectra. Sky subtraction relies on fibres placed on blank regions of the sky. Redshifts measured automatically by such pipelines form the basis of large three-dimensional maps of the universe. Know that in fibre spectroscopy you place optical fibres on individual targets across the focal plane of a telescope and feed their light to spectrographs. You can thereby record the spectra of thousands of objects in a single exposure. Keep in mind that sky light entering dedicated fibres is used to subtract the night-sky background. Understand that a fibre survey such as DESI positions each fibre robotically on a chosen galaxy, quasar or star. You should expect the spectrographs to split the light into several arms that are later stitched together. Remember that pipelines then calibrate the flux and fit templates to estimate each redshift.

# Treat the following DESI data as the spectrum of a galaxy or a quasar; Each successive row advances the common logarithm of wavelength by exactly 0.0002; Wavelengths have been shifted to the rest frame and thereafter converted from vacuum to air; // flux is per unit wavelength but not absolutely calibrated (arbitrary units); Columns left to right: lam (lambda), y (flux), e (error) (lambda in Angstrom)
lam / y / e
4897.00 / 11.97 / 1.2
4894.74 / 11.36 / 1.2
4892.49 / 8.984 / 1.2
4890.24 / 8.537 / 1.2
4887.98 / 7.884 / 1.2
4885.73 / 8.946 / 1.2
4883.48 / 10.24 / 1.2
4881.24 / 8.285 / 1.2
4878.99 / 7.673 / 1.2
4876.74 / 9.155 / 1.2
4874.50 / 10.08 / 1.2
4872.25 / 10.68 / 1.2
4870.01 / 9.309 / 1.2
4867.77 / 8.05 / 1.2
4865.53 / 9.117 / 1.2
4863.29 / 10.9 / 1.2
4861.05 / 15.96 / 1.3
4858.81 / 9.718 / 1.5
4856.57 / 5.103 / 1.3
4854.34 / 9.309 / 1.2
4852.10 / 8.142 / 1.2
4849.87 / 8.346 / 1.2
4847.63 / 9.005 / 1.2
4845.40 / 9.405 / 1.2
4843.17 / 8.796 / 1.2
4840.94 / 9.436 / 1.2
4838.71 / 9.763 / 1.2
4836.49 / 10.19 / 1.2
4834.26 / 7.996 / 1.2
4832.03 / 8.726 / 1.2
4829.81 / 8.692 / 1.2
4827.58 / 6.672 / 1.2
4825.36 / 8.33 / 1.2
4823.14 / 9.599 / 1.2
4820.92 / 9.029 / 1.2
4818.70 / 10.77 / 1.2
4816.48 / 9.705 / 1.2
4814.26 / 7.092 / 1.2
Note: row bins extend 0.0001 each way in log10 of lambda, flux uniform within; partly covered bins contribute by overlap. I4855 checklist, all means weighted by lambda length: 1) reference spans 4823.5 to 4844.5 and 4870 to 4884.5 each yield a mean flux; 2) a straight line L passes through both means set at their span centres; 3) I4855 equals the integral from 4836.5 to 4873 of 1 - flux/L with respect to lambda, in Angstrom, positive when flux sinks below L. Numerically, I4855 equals -1.62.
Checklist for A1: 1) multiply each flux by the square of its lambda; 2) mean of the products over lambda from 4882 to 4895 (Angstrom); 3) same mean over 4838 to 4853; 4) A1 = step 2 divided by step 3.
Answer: 1.04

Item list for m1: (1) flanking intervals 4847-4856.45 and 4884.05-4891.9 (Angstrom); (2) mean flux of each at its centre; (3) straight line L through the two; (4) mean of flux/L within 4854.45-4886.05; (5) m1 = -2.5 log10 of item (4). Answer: -0.129 mag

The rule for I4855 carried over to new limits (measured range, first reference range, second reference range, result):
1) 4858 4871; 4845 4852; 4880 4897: -2.2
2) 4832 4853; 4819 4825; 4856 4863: 2.3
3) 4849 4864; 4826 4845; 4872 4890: -1.2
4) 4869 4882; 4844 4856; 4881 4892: -0.7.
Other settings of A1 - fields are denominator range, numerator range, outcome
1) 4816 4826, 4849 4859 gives 0.85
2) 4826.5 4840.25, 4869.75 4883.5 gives 1.09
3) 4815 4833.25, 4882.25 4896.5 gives 1.09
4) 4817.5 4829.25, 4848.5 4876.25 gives 1.09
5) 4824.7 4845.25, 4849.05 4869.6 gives 1.08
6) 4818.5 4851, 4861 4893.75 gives 1.07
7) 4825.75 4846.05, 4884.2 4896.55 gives 1.08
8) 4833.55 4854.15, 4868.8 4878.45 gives 1.08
